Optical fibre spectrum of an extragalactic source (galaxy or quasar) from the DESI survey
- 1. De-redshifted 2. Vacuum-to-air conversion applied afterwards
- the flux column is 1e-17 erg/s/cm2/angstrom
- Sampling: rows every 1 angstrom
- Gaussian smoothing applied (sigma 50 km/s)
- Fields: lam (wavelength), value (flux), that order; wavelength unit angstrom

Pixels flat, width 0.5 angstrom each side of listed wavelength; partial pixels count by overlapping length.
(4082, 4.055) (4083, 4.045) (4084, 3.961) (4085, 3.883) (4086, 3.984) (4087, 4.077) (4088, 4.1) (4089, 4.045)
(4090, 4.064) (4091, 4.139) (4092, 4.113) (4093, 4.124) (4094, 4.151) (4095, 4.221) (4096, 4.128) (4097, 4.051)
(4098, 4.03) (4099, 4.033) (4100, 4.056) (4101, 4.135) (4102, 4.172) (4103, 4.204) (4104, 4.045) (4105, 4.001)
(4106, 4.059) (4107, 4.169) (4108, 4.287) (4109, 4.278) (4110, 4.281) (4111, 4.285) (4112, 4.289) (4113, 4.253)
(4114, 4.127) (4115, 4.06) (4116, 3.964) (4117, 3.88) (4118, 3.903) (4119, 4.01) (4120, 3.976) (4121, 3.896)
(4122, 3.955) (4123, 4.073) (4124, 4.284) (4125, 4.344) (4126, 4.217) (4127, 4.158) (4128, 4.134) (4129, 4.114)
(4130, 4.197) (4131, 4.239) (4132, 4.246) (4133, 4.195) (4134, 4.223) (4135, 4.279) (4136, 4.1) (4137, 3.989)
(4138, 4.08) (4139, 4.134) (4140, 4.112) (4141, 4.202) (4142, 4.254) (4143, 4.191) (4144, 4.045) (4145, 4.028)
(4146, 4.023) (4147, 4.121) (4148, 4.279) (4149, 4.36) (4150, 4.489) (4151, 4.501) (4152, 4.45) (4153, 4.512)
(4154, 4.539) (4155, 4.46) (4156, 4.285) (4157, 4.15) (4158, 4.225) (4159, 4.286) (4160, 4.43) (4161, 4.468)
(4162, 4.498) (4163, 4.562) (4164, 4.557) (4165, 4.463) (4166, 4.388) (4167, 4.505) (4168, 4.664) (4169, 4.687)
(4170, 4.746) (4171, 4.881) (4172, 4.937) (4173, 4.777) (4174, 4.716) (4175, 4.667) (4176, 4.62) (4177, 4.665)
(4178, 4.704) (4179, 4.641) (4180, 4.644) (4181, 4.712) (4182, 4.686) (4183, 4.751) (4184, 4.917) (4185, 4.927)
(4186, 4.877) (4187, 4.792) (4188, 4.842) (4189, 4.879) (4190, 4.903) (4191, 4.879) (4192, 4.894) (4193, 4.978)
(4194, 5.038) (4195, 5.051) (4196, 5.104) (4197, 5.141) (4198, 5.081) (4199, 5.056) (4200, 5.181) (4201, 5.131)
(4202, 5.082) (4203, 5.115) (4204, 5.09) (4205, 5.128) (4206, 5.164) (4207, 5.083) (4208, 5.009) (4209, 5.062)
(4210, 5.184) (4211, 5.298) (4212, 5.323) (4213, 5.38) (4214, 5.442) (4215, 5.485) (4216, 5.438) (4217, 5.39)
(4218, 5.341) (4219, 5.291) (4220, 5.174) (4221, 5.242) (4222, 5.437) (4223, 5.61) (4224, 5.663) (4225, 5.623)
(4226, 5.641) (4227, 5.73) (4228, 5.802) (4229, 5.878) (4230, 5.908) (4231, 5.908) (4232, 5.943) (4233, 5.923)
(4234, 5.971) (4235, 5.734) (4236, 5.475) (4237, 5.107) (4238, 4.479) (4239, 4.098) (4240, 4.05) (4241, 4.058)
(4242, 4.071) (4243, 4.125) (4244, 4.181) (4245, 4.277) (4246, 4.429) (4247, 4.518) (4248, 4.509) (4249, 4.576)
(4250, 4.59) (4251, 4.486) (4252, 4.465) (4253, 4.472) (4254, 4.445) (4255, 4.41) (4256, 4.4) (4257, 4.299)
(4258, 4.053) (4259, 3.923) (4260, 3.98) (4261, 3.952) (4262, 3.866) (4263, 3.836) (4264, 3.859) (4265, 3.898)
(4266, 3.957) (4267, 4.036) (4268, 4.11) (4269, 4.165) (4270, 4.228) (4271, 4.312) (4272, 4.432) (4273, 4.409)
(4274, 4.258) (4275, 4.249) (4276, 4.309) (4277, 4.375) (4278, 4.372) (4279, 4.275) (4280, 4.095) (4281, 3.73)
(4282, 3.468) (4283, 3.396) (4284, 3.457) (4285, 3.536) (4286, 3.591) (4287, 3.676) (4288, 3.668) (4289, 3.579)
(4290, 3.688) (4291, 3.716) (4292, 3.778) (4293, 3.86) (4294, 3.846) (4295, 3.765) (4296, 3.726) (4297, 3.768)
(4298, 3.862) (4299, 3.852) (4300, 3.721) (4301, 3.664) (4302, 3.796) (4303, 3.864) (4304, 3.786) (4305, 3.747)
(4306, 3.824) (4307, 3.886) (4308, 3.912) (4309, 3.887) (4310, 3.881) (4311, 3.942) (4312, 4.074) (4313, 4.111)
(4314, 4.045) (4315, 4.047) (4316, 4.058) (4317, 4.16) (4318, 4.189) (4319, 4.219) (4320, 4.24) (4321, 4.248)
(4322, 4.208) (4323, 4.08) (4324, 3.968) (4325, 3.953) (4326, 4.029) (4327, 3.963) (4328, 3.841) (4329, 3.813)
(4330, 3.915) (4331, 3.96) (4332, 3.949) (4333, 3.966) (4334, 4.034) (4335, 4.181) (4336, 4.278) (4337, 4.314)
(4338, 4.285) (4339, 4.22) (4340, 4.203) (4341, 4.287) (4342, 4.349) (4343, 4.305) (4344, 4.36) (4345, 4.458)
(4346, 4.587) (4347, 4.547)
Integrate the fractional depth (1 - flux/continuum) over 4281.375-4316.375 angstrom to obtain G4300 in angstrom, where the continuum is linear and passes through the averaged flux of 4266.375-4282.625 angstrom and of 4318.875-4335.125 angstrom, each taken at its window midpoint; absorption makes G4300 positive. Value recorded 2.7 angstrom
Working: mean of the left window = 4.17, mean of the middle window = 3.78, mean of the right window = 4.03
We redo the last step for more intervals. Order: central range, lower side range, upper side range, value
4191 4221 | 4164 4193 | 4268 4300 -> -4.3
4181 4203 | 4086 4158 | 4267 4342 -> -4.7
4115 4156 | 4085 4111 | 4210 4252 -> 2.1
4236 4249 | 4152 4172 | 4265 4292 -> -0.8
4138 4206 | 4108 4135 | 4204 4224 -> 1.9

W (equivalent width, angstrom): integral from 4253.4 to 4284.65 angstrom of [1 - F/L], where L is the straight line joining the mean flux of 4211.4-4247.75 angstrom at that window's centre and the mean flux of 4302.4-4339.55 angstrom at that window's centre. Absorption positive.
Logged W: 4.06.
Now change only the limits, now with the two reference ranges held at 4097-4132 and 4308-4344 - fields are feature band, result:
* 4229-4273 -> -4.42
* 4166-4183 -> -2.41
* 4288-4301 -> 1.08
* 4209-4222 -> -3.86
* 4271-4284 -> 0.01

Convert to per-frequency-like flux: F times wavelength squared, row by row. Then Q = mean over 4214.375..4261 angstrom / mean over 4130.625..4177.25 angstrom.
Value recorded 1.17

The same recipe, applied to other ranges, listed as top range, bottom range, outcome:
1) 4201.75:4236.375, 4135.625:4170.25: 1.30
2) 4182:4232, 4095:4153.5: 1.31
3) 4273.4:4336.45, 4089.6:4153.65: 1.03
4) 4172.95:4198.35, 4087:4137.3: 1.22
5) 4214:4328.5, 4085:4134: 1.14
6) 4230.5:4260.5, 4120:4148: 1.18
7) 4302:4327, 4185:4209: 0.84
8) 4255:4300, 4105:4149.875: 1.02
